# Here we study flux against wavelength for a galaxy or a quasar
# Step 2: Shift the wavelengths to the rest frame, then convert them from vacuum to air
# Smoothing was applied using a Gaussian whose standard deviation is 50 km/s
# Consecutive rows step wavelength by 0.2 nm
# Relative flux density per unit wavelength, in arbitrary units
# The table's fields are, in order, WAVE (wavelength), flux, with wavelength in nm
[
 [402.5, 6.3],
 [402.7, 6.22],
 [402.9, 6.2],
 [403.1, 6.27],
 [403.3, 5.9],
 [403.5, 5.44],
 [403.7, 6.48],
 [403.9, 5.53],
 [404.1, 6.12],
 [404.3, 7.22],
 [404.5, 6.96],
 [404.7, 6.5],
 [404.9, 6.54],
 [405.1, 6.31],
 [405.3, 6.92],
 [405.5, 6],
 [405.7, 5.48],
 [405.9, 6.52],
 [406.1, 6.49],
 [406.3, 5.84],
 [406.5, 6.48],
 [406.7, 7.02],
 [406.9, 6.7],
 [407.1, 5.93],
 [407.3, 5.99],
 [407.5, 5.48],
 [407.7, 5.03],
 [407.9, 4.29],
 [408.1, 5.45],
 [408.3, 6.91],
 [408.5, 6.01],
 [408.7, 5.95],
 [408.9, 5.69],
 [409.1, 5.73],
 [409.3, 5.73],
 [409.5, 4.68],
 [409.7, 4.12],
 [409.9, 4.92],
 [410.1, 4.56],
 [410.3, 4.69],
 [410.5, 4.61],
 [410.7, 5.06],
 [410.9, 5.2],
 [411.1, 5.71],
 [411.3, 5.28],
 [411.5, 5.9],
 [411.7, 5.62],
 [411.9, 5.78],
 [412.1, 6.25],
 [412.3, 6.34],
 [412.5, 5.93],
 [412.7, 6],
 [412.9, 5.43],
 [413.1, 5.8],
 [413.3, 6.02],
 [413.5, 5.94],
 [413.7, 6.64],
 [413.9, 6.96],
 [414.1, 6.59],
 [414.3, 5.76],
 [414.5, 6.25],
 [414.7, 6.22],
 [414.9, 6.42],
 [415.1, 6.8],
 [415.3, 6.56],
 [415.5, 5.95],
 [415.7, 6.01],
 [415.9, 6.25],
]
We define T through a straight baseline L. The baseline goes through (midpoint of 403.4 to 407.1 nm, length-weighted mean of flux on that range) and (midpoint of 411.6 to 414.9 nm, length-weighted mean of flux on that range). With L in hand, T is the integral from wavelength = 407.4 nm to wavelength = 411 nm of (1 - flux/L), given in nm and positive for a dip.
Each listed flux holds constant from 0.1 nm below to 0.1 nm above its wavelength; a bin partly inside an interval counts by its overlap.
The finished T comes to 0.58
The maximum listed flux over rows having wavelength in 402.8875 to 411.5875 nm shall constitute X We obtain 7.22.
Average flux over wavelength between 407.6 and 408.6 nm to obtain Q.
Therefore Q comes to 5.54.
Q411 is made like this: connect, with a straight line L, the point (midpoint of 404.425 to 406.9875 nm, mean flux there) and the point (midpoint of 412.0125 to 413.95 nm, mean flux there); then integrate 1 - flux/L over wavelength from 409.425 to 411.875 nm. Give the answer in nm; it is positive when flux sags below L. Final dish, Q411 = 0.46 nm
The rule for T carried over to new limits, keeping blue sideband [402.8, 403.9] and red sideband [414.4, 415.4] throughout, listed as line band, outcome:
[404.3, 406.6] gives -0.12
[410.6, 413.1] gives 0.25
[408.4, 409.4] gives 0.06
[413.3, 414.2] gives -0.01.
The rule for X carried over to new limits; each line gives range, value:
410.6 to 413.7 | 6.64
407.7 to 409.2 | 6.91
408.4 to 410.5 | 6.01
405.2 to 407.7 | 7.02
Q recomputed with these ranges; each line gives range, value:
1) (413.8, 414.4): 6.44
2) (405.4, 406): 6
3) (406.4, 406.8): 6.75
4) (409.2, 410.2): 4.8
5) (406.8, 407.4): 6.21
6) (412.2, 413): 5.92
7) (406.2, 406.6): 6.16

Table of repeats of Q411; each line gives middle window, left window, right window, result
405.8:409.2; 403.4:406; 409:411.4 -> -0.19 nm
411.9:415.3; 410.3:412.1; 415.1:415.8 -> -0.18 nm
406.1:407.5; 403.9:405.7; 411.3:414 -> 0.01 nm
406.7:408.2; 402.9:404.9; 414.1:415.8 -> 0.15 nm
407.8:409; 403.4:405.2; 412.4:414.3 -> 0.10 nm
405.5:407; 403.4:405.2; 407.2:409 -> -0.09 nm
